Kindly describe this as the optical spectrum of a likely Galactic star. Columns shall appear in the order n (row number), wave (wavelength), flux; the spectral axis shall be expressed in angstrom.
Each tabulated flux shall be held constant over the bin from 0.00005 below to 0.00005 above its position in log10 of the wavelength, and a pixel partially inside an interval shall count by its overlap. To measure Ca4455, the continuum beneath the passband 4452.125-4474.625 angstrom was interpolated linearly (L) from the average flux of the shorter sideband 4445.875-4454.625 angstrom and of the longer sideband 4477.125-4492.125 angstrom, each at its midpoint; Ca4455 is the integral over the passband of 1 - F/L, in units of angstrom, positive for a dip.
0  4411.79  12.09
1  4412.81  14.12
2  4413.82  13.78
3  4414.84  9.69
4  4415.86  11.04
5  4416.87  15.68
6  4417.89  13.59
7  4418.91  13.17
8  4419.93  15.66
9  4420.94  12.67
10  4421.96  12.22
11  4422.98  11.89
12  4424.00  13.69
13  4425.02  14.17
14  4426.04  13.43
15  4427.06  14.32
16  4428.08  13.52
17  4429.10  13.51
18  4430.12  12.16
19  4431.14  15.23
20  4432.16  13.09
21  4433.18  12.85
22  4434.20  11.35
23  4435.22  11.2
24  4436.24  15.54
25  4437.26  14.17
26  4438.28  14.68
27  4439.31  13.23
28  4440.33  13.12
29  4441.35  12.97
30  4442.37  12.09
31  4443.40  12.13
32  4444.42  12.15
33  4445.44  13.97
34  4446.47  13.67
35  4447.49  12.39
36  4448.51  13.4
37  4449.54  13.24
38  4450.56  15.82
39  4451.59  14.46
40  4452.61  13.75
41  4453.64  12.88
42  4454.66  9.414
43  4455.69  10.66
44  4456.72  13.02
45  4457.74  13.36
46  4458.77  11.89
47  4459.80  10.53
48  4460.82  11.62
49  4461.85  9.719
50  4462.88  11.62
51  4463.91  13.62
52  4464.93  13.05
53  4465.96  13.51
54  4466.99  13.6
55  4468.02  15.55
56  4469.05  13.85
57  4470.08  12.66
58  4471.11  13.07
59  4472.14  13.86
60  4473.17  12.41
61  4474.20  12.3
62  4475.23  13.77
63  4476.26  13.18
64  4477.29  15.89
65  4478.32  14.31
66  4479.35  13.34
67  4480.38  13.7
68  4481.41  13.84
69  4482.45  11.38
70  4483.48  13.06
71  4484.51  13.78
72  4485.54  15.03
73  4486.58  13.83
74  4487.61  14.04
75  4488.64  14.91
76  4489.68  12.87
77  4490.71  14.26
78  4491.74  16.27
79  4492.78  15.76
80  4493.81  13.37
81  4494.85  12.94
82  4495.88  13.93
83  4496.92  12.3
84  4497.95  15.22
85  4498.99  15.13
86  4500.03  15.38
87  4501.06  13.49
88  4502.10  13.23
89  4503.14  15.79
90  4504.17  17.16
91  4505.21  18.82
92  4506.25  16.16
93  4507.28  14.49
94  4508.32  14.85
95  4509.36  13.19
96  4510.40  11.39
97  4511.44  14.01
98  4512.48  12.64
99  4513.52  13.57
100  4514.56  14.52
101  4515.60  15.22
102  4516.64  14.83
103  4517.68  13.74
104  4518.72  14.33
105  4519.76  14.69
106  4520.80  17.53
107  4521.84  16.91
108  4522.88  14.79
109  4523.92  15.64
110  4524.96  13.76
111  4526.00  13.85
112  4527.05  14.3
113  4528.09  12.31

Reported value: 1.9 angstrom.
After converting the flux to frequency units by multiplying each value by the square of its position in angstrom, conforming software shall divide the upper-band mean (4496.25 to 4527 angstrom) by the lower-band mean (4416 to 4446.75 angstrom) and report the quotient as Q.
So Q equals 1.14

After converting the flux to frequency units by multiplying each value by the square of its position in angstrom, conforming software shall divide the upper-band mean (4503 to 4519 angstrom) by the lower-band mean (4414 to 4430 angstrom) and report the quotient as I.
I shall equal 1.15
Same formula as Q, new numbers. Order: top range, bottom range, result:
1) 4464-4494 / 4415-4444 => 1.07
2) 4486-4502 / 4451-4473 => 1.14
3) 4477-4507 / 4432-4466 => 1.15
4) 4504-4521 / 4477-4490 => 1.07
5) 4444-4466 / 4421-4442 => 0.96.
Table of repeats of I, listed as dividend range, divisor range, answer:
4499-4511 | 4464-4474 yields 1.12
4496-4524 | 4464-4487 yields 1.10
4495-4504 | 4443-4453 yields 1.09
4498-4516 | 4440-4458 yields 1.16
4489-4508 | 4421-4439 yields 1.15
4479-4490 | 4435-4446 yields 1.05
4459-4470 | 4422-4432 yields 0.96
